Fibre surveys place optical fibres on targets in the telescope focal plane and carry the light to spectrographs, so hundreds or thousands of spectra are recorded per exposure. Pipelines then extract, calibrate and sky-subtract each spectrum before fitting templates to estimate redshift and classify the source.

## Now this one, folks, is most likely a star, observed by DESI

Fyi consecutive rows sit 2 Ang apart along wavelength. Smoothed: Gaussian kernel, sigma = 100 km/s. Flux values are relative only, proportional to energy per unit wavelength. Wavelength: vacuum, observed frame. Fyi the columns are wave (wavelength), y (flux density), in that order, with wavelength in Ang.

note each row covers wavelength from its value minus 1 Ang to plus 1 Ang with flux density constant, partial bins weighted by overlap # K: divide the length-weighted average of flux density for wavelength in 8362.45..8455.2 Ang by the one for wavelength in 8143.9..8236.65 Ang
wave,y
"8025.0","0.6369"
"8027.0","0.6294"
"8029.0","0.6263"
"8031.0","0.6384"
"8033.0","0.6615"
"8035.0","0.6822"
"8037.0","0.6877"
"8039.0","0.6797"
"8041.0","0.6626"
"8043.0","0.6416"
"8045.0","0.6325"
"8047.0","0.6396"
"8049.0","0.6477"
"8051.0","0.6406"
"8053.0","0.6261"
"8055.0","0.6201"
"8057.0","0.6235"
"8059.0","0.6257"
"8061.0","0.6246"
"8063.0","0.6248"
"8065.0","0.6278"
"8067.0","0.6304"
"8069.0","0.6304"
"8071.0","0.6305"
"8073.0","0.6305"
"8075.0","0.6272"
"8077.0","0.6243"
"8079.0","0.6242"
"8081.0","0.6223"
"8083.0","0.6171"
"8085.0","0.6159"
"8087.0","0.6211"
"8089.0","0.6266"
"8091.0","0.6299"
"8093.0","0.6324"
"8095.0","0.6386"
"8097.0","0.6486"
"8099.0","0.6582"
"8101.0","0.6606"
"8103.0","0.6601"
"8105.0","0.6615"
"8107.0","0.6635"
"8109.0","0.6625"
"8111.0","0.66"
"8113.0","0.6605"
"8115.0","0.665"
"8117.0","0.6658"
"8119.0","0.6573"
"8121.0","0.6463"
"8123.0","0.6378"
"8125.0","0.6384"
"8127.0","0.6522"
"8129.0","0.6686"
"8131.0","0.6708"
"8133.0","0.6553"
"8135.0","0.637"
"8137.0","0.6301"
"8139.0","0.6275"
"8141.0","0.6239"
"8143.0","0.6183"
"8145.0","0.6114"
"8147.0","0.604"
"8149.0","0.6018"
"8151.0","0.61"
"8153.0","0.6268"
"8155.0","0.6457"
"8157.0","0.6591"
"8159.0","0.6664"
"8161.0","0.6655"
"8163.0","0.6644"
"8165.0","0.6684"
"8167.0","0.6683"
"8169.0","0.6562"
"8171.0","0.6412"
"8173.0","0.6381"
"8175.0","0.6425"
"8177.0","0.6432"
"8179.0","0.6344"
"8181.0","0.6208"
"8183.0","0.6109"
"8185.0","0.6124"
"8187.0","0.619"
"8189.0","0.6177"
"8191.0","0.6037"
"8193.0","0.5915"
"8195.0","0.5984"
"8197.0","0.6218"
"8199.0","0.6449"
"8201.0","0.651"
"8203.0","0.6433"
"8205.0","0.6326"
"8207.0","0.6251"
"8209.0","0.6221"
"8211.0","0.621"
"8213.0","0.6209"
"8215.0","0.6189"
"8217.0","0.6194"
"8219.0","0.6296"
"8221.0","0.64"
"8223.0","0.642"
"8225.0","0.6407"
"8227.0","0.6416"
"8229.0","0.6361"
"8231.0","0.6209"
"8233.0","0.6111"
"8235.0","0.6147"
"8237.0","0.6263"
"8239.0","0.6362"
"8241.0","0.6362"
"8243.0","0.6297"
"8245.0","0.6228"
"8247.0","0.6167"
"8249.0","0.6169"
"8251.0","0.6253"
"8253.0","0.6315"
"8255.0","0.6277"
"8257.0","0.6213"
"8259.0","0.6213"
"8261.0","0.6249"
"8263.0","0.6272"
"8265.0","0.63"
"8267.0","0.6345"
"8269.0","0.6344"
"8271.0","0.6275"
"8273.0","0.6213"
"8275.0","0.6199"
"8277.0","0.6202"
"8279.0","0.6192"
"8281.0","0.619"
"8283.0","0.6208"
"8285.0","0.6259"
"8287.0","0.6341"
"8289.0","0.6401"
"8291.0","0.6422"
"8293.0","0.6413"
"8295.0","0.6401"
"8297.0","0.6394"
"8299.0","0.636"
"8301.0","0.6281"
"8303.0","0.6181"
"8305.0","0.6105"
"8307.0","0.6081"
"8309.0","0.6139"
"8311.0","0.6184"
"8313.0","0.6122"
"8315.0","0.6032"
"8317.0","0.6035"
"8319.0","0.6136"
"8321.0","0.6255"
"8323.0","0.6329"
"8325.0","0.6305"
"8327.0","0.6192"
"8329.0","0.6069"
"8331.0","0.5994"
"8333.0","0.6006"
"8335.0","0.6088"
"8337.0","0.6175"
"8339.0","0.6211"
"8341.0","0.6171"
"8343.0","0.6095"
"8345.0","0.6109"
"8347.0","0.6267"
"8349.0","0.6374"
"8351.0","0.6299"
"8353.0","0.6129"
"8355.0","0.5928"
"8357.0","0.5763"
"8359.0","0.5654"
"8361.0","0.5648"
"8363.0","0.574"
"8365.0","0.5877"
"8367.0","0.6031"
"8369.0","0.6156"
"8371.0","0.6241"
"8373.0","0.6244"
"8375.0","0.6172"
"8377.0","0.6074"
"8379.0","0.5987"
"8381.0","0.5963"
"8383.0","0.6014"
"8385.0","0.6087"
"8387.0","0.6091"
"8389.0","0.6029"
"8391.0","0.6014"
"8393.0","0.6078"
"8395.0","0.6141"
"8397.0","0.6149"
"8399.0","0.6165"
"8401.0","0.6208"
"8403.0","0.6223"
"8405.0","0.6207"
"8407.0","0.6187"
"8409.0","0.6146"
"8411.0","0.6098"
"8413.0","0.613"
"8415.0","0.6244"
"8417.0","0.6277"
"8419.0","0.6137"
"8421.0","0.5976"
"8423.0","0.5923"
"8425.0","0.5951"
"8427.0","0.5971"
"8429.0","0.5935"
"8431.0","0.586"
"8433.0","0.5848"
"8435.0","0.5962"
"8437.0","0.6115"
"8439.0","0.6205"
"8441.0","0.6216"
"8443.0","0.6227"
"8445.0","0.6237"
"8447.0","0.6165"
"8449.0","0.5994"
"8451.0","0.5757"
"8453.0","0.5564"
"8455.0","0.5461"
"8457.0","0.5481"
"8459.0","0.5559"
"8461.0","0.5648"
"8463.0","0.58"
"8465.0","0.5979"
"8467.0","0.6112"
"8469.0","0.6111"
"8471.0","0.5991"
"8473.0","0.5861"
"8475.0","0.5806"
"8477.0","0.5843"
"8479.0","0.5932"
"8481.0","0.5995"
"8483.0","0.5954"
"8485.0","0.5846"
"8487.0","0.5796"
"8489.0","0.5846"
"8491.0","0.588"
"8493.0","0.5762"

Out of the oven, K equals 0.96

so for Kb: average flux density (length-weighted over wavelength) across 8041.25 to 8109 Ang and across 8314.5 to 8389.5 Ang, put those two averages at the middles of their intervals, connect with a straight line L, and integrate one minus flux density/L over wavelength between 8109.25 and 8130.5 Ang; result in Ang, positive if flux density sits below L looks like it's -0.9 Ang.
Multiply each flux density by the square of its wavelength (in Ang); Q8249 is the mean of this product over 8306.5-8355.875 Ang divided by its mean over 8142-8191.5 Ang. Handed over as 1.0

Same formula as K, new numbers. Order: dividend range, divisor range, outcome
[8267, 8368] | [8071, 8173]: 0.96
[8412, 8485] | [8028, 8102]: 0.93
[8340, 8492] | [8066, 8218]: 0.94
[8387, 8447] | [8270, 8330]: 0.98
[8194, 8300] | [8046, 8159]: 0.99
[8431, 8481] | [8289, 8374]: 0.96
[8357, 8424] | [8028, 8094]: 0.95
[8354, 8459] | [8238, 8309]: 0.96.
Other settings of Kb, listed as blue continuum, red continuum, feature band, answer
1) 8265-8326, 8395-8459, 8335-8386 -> 0.7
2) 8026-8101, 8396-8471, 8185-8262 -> -0.5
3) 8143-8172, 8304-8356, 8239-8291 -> -0.1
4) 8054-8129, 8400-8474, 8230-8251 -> 0.0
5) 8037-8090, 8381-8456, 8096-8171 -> -2.5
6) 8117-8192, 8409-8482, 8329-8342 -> 0.0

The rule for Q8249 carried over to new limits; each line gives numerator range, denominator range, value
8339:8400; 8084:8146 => 1.00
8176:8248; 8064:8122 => 1.00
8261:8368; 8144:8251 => 1.01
